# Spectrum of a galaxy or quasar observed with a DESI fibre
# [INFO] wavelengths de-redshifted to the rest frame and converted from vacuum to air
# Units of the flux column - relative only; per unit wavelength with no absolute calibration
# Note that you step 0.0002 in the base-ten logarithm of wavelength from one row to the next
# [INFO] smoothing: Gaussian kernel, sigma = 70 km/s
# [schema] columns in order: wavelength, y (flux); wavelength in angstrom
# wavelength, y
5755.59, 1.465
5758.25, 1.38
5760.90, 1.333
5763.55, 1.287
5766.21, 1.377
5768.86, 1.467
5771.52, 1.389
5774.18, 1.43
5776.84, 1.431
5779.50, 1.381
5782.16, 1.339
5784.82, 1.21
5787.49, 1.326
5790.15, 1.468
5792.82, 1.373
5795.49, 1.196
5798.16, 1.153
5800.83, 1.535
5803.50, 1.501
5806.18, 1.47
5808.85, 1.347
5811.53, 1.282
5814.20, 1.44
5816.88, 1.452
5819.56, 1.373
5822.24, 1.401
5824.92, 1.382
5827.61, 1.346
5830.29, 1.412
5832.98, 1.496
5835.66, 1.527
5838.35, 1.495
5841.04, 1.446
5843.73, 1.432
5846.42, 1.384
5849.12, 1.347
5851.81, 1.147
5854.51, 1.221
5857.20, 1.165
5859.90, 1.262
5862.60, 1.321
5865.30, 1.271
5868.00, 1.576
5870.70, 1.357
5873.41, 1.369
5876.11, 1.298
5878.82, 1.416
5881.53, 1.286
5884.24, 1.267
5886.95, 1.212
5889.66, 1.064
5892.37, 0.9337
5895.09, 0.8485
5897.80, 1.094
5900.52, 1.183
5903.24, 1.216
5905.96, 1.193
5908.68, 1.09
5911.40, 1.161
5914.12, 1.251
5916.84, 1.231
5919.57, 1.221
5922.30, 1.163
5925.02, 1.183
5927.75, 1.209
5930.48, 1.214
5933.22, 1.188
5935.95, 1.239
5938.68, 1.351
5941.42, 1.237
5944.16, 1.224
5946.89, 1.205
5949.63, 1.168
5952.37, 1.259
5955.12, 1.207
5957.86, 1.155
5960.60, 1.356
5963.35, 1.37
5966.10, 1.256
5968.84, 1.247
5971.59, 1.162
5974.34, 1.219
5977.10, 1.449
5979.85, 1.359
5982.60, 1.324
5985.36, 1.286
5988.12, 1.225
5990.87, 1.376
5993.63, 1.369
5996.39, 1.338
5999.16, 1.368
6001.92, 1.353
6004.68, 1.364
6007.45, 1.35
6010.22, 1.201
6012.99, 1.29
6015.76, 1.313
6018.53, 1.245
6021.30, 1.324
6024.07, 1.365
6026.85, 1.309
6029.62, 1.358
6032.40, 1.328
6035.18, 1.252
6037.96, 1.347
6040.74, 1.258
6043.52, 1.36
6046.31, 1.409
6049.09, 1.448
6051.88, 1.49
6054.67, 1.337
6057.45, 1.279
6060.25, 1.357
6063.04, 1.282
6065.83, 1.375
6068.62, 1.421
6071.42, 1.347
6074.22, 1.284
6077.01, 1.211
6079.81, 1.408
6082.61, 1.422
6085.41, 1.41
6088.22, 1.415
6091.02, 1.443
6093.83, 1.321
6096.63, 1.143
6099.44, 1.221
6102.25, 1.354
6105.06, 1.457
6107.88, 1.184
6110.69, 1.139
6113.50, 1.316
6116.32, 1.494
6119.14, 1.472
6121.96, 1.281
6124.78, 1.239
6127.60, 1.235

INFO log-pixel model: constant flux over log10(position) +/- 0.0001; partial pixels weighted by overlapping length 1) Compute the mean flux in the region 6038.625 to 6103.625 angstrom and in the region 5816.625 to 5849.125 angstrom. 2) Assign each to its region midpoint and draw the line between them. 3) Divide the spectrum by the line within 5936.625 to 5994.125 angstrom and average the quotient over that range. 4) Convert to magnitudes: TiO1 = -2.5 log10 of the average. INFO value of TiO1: 0.09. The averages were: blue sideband 1.42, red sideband 1.35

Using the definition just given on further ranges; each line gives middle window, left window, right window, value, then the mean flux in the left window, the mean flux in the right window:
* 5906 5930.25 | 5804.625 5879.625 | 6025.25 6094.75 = 0.15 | 1.37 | 1.36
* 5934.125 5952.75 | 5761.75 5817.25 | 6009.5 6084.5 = 0.09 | 1.37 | 1.34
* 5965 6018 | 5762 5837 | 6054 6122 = 0.04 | 1.39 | 1.34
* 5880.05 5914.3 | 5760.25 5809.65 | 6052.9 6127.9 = 0.19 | 1.37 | 1.33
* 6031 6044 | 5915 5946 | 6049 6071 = 0.03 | 1.22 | 1.37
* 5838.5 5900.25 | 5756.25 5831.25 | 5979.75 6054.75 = 0.08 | 1.37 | 1.33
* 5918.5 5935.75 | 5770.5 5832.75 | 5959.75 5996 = 0.11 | 1.38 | 1.31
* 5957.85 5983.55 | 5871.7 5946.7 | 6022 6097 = -0.03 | 1.2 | 1.35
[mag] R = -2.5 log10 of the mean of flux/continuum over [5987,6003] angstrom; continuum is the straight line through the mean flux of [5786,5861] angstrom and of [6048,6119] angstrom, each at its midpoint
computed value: 0.010 mag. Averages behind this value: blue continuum 1.37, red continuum 1.34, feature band 1.34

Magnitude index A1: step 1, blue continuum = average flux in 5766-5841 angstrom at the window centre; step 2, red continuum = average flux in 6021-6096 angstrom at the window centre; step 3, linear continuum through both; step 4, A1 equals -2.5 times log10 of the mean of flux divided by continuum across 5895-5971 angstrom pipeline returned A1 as 0.137 mag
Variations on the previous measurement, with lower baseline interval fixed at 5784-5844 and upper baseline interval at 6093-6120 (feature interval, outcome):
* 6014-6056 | -0.01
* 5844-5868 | 0.08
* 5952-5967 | 0.07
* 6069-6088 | -0.03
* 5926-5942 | 0.10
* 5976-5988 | 0.00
